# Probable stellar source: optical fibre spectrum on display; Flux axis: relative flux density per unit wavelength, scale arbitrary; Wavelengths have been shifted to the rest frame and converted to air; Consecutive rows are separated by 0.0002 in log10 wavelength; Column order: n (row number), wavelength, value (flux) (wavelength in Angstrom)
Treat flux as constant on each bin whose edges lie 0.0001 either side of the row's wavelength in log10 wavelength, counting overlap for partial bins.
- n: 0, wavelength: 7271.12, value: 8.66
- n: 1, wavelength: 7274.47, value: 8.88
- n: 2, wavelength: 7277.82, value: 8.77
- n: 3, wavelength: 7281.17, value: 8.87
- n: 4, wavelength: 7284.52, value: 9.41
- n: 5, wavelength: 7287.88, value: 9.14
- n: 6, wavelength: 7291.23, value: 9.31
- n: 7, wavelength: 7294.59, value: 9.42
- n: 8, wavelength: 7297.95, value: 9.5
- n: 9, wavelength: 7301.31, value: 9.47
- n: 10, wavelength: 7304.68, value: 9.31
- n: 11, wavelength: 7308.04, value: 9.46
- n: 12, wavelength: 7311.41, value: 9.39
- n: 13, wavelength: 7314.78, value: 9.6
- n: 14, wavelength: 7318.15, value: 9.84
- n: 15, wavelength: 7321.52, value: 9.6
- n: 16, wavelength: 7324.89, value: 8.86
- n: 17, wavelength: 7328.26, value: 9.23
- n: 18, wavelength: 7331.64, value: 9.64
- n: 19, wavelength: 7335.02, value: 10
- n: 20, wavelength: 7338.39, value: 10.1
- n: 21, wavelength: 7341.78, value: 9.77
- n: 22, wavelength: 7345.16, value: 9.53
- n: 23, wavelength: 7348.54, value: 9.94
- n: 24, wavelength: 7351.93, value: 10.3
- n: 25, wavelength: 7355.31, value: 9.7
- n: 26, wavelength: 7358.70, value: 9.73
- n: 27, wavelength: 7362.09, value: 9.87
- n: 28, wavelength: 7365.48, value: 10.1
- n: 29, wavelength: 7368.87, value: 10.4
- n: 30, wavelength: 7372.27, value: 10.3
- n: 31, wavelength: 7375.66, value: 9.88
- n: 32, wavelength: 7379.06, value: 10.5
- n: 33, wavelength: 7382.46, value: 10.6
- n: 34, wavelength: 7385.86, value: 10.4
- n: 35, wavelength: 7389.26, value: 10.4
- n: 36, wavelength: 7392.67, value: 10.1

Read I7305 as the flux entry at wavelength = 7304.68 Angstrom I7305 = 9.31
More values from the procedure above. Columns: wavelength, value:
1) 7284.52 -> 9.41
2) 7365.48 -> 10.1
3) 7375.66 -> 9.88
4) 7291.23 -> 9.31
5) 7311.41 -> 9.39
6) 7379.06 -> 10.5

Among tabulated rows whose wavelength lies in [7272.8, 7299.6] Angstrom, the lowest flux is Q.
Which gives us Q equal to 8.77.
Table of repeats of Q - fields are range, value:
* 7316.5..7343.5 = 8.86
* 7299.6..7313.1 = 9.31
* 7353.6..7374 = 9.7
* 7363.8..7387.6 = 9.88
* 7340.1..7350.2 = 9.53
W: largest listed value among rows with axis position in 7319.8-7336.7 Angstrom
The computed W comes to 10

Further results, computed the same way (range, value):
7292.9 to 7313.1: 9.5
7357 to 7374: 10.4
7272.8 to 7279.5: 8.88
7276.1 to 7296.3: 9.42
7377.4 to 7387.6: 10.6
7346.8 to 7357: 10.3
